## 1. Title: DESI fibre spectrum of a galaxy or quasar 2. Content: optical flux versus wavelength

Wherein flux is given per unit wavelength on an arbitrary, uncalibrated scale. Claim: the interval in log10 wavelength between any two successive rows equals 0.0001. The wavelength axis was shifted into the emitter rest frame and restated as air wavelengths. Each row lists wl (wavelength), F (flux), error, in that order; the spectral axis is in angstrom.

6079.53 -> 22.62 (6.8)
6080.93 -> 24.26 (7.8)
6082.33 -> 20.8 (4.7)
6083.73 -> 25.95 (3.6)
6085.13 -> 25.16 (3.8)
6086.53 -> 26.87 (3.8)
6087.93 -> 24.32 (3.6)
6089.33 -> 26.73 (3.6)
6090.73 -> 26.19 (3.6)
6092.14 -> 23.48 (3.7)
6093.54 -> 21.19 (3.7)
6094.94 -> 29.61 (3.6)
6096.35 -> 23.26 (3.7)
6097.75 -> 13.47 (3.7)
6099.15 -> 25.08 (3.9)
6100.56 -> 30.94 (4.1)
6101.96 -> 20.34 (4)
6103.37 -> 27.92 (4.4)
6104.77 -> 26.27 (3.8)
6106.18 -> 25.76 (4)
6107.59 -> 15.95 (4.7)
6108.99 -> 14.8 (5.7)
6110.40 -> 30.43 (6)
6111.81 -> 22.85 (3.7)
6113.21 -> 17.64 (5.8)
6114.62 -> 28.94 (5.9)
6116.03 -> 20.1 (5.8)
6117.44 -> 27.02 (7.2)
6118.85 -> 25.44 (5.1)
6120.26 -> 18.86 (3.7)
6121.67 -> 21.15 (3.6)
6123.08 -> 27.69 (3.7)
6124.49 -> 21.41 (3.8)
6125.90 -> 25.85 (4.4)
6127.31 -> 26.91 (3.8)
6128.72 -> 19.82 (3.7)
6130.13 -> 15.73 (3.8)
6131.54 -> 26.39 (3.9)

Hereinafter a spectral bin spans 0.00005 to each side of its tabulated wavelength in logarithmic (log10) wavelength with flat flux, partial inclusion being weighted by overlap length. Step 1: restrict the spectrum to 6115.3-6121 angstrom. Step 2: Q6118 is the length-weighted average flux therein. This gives 22.8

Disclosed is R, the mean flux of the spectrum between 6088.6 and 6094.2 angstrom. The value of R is 24.4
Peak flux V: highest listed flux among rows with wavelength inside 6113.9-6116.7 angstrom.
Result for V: 28.94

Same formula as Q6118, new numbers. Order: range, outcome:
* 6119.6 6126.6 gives 23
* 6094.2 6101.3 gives 24.4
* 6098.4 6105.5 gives 26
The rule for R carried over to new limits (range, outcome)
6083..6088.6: 25.6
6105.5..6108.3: 20.8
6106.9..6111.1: 20.4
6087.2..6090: 25.6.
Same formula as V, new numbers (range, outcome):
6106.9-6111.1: 30.43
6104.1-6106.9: 26.27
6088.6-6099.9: 29.61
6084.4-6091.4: 26.87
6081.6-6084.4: 25.95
